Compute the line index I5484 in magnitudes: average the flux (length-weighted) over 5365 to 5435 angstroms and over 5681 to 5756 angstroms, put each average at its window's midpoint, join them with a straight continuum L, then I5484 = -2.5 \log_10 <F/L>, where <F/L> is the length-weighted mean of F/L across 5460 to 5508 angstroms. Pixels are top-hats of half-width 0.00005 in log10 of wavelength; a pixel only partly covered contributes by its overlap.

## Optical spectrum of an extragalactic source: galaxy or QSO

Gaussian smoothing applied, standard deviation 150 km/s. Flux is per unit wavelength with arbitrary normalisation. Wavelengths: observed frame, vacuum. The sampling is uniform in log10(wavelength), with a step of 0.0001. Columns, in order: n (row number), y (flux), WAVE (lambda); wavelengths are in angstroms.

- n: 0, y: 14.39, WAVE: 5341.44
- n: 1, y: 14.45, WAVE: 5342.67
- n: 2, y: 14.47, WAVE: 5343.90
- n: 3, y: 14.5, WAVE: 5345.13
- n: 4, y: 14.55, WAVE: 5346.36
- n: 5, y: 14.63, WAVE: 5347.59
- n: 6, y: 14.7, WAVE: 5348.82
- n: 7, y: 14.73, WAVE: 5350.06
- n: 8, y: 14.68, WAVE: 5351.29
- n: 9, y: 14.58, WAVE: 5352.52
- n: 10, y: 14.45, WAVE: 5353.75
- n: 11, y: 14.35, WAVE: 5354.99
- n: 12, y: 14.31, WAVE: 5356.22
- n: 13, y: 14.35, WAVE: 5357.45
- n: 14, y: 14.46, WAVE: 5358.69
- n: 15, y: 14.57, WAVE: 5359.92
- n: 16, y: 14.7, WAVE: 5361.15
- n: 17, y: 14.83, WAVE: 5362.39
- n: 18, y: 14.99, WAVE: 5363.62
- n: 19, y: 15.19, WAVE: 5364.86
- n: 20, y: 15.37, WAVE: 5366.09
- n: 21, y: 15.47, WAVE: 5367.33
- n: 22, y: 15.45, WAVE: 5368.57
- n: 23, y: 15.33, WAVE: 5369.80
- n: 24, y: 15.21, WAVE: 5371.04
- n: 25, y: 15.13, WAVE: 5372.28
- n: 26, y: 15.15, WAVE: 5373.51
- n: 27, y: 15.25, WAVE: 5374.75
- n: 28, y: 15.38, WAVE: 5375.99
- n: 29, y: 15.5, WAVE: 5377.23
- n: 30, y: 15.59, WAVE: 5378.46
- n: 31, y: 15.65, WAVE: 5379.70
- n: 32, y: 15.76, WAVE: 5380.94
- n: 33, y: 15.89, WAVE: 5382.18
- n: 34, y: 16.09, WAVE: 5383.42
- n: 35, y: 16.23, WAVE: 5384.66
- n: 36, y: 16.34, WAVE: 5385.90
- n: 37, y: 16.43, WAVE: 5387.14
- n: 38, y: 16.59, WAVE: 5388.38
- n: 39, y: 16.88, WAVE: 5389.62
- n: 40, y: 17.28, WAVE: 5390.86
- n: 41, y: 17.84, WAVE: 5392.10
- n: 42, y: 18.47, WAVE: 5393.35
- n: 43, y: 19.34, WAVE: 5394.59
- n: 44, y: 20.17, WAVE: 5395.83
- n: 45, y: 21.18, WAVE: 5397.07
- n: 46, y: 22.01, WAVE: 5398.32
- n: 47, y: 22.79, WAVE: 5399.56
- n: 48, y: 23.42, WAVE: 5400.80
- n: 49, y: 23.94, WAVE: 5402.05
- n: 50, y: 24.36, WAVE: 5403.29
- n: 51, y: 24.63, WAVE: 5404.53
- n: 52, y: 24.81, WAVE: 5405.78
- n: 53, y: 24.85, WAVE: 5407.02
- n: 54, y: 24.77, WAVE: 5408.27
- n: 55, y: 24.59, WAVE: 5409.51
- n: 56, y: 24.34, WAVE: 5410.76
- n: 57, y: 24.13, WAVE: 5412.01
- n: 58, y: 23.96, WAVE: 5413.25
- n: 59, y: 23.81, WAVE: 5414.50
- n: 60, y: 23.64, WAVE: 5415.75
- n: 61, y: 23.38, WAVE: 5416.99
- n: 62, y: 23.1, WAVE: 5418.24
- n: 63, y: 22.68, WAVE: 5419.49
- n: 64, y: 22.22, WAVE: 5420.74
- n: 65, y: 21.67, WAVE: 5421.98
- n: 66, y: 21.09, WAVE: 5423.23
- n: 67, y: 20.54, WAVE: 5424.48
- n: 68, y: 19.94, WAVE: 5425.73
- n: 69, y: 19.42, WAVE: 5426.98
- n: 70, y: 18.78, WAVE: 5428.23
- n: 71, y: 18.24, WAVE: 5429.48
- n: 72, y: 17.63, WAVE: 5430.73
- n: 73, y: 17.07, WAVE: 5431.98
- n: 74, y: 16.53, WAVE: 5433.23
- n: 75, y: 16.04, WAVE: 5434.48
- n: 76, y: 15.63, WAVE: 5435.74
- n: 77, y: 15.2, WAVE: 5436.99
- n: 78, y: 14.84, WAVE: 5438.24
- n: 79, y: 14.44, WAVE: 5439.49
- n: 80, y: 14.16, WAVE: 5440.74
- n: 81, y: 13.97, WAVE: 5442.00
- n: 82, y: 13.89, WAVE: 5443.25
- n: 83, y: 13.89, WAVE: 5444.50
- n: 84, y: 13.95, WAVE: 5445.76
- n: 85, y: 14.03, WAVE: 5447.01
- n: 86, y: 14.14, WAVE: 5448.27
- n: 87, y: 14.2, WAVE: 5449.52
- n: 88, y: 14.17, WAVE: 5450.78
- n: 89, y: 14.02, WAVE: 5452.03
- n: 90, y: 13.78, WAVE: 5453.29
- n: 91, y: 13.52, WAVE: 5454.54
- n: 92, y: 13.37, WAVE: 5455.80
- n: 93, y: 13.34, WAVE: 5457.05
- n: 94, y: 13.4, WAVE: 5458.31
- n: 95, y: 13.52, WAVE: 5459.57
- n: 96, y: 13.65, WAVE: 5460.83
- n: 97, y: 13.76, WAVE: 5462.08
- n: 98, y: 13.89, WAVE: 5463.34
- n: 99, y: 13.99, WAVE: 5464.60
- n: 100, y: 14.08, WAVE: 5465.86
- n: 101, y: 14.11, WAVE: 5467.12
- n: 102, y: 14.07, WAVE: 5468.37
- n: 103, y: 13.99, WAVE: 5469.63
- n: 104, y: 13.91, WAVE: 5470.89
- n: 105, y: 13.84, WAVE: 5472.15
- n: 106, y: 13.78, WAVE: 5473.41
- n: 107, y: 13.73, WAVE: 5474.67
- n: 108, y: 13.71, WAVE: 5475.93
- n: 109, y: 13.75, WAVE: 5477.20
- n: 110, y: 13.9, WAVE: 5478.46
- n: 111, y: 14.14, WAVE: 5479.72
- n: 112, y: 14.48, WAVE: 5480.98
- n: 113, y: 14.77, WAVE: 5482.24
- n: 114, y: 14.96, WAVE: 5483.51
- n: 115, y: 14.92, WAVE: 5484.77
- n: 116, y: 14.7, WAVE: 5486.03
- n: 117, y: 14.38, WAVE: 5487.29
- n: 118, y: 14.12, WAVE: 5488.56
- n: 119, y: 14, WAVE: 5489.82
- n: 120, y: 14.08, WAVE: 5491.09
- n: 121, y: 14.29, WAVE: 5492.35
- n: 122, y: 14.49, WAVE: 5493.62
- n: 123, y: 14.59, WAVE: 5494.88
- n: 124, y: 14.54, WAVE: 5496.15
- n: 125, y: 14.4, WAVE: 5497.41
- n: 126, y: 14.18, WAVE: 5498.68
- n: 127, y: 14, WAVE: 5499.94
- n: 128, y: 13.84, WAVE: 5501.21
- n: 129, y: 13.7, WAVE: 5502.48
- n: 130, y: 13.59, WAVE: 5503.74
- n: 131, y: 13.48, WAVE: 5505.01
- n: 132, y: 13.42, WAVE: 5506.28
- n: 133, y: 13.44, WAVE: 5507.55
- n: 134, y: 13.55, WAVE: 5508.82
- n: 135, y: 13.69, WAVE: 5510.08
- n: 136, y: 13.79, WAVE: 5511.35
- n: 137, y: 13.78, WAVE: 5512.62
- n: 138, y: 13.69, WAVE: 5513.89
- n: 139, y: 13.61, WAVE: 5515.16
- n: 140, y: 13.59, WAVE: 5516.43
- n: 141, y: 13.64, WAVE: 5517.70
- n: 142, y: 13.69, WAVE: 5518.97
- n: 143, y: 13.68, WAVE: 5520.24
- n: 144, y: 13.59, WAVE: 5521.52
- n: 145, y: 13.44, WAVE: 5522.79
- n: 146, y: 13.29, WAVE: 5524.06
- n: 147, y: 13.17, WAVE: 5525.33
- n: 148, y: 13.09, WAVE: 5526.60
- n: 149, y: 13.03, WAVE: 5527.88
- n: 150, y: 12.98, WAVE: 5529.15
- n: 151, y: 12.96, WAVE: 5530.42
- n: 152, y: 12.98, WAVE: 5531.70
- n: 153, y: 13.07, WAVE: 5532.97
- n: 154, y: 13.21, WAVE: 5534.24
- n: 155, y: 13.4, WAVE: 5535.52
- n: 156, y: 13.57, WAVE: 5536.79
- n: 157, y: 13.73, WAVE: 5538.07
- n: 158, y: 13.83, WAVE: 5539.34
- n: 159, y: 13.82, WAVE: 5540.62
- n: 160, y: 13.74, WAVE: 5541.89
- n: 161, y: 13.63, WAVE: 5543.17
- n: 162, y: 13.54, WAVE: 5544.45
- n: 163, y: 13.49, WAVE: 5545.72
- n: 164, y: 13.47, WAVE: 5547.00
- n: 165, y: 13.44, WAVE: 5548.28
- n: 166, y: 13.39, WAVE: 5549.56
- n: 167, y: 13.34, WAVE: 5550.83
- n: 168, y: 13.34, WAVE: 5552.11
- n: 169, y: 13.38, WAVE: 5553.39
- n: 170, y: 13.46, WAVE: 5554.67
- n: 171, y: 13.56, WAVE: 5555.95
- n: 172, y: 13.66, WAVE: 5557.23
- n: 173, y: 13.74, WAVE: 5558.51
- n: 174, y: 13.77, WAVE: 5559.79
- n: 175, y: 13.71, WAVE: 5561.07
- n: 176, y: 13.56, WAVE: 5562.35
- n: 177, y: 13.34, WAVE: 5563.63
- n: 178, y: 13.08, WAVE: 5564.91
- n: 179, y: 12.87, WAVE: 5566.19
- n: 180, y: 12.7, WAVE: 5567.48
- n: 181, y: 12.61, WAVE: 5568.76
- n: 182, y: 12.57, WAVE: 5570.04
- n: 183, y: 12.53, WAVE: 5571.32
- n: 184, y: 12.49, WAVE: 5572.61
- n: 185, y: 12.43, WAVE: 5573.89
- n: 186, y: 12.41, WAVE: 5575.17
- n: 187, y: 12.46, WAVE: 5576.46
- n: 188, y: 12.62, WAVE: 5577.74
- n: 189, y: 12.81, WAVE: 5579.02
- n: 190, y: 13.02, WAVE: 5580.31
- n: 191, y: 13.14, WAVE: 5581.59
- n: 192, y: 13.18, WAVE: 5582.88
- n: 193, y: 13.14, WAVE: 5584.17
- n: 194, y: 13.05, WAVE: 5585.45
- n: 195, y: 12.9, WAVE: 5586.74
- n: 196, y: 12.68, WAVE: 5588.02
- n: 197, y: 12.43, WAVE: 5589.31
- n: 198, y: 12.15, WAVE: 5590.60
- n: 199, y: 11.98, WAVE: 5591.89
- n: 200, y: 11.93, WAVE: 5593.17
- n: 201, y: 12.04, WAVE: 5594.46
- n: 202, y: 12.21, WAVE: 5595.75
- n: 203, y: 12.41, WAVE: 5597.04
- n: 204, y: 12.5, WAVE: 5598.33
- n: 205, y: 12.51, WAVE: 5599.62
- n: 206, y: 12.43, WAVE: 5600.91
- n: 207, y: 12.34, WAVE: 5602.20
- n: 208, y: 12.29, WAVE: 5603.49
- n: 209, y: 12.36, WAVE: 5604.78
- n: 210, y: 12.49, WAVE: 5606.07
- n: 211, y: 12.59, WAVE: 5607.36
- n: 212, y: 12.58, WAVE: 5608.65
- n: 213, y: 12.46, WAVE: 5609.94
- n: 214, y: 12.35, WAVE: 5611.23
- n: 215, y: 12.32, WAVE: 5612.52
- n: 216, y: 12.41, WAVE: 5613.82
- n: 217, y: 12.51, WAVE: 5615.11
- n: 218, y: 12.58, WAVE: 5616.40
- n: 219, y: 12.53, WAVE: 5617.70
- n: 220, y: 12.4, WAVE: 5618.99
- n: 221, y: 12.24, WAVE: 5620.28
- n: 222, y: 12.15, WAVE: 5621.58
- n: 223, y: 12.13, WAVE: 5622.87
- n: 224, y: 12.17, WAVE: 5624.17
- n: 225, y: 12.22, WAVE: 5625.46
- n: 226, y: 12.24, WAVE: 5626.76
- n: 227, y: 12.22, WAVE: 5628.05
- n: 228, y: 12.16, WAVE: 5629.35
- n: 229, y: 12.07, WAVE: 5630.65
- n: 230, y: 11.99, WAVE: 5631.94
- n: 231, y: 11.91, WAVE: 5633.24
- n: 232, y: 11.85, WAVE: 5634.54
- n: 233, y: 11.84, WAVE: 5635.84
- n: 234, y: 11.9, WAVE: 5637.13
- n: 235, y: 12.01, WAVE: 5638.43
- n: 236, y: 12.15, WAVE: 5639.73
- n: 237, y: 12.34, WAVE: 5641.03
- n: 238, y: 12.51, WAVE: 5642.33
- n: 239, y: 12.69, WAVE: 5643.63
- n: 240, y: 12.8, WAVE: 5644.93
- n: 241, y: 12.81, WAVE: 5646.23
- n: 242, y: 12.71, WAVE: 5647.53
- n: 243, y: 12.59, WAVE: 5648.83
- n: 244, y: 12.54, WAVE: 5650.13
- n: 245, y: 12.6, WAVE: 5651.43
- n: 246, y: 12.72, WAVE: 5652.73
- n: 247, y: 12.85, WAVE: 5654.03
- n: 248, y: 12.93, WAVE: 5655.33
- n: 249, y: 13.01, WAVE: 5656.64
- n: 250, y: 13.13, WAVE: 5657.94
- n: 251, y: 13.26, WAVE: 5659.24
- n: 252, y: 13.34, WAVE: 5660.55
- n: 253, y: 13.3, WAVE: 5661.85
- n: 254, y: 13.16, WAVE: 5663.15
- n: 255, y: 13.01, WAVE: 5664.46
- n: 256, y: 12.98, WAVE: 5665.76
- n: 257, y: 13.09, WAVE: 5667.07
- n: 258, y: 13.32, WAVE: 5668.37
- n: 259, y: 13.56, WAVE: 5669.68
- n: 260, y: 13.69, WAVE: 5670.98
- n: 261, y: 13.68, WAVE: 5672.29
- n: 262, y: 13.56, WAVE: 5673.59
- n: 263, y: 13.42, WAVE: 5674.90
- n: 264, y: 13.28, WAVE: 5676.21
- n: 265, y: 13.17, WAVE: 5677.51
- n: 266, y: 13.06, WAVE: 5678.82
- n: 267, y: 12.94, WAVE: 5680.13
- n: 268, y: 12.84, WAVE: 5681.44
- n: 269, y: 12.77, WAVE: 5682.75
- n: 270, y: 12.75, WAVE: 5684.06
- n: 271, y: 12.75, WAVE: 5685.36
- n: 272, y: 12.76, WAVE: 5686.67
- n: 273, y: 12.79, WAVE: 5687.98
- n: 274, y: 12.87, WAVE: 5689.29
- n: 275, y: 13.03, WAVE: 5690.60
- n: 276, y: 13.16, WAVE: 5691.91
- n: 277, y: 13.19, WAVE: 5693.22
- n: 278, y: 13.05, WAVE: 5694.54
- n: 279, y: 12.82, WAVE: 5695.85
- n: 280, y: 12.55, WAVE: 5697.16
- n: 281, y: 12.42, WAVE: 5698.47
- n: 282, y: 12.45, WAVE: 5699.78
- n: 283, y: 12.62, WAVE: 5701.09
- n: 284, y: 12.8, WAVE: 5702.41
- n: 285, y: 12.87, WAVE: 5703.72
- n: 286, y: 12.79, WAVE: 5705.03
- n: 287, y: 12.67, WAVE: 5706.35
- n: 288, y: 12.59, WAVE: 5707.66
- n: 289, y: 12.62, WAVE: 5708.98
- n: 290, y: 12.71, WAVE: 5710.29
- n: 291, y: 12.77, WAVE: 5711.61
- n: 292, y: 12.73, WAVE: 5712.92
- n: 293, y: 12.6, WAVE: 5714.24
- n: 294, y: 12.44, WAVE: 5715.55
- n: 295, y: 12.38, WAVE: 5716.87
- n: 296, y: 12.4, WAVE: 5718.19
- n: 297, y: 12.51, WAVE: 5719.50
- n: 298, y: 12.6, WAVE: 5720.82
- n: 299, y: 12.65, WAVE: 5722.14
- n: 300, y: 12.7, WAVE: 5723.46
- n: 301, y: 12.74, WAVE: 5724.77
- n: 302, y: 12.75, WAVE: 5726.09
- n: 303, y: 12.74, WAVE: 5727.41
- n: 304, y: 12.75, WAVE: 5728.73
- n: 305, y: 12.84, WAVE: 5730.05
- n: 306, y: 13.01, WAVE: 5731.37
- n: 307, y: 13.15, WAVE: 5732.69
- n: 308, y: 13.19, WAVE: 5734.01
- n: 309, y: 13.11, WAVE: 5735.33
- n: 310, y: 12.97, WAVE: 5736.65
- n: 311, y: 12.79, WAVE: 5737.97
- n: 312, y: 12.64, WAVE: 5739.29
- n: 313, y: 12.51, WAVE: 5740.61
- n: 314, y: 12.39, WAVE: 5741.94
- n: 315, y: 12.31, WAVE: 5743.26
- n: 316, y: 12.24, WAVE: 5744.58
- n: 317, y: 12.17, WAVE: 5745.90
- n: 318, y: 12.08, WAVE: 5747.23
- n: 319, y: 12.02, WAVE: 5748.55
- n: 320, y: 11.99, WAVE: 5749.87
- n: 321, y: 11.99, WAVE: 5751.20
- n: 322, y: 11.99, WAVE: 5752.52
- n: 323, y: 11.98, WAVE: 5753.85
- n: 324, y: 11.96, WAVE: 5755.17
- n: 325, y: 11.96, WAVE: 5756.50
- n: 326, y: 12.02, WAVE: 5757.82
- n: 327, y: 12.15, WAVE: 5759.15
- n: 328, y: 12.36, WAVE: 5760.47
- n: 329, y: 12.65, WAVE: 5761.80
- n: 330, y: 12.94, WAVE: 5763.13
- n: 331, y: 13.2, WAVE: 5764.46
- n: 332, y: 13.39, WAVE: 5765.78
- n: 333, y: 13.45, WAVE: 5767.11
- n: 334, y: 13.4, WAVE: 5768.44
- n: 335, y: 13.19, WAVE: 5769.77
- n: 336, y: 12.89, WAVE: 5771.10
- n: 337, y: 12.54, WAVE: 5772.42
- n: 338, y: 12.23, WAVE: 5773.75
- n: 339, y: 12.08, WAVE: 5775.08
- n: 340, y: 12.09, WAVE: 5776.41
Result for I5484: 0.244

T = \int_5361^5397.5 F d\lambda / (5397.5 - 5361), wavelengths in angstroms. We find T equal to 16.3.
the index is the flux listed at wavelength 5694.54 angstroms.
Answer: 13.05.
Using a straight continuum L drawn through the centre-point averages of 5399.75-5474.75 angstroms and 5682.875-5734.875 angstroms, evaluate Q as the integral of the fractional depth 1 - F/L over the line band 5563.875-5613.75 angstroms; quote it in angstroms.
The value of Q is 8.0 angstroms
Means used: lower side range 17.7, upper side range 12.8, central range 12.6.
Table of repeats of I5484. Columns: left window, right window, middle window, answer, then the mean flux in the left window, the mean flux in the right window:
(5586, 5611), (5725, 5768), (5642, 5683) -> -0.05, 12.4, 12.6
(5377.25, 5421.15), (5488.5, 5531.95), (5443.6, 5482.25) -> 0.20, 20.7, 13.7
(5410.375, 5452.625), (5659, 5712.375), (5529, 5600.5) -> 0.18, 18.2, 13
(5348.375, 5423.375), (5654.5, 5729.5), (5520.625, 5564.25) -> 0.16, 18.5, 12.9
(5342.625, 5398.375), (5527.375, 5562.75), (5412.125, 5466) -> -0.13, 15.8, 13.5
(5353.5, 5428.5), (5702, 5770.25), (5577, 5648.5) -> 0.19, 18.9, 12.6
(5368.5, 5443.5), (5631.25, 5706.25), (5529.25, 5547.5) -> 0.18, 19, 12.8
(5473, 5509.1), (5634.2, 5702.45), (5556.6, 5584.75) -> 0.05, 14.1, 12.9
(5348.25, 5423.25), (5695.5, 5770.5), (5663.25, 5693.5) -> 0.03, 18.5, 12.6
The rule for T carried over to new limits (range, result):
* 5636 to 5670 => 12.8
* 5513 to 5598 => 13.1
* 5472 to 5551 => 13.8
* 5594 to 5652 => 12.3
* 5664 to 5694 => 13.1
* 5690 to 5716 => 12.7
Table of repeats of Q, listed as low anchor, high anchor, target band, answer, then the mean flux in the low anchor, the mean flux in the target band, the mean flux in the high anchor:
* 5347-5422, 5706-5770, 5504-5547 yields 6.94 angstroms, 18.4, 13.5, 12.6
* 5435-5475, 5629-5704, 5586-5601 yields 0.99 angstroms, 14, 12.3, 12.8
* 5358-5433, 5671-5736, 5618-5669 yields 5.42 angstroms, 19.1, 12.5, 12.8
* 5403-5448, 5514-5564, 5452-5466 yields 3.26 angstroms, 19.6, 13.7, 13.5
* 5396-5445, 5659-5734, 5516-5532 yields 3.88 angstroms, 20.4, 13.3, 12.9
